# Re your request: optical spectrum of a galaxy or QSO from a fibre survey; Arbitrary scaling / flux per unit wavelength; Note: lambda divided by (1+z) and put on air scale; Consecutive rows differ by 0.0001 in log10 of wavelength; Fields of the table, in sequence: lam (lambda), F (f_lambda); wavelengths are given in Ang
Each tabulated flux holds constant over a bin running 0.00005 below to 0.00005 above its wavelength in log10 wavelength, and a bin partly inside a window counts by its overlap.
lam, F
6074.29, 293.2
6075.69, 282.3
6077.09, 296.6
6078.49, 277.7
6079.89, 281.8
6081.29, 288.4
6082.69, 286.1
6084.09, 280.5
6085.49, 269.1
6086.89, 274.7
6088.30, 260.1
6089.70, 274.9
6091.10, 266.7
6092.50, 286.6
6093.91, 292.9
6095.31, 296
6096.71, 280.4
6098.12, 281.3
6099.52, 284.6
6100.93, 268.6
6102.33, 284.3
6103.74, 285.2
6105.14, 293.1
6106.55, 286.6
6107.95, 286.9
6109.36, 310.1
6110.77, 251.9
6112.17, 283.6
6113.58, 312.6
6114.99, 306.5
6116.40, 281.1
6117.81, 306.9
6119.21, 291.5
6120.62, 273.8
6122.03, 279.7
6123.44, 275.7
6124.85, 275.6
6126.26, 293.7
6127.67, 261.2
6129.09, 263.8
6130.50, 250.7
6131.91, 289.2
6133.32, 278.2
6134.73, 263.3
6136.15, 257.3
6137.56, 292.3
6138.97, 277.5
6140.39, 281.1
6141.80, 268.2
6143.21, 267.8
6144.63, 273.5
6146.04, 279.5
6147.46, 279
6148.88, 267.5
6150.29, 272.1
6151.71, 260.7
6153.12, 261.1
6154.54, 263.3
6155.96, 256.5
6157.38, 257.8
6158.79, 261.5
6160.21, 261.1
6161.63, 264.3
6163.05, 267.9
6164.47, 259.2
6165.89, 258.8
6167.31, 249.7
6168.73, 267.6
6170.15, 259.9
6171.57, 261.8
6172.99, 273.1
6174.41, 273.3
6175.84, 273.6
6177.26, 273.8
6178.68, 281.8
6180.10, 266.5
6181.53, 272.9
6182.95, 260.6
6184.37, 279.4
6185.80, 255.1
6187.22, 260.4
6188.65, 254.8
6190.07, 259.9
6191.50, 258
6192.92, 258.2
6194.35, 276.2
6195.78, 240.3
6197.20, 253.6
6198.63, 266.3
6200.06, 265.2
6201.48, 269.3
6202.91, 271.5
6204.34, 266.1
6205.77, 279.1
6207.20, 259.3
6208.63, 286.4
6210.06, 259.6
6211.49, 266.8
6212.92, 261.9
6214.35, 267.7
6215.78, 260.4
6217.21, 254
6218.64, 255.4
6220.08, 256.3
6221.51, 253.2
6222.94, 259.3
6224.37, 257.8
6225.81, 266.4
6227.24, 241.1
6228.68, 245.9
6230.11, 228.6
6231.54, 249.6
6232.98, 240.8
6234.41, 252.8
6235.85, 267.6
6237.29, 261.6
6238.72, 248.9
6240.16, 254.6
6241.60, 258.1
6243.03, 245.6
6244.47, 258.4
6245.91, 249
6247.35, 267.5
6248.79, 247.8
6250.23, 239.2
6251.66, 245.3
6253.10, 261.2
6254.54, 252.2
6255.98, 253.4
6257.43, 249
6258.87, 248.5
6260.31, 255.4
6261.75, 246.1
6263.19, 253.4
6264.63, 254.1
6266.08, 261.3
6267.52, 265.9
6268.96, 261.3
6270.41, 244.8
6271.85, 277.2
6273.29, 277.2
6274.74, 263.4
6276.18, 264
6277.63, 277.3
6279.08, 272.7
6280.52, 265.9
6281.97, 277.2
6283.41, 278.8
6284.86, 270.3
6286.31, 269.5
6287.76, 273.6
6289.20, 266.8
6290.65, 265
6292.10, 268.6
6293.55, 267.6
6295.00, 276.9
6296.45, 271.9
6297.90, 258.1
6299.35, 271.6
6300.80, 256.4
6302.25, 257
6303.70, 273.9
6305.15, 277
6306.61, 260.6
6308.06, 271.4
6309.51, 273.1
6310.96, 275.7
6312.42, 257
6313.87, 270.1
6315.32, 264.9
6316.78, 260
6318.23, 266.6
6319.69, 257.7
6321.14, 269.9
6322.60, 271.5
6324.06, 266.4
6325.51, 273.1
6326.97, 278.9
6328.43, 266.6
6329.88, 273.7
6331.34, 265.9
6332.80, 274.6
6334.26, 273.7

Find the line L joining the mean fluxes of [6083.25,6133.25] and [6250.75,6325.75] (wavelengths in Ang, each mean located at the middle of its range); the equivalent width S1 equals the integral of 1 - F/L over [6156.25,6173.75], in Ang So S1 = 0.9 Ang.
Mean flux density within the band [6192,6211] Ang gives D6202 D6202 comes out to 265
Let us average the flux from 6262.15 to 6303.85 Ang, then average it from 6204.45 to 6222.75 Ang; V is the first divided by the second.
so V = 1.01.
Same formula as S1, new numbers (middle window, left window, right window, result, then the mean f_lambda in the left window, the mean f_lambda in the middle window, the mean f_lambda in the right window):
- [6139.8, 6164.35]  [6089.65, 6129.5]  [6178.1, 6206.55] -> 0.65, 284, 267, 265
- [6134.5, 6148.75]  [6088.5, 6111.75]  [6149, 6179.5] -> -0.15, 283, 274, 265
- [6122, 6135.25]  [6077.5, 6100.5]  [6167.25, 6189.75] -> 0.07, 280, 273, 267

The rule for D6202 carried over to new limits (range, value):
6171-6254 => 260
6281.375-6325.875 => 268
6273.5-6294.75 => 270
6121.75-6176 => 268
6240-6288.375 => 260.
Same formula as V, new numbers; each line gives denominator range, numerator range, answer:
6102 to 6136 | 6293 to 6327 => 0.95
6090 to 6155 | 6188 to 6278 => 0.92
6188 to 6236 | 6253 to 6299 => 1.02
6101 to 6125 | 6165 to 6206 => 0.92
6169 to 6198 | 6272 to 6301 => 1.02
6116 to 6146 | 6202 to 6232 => 0.94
